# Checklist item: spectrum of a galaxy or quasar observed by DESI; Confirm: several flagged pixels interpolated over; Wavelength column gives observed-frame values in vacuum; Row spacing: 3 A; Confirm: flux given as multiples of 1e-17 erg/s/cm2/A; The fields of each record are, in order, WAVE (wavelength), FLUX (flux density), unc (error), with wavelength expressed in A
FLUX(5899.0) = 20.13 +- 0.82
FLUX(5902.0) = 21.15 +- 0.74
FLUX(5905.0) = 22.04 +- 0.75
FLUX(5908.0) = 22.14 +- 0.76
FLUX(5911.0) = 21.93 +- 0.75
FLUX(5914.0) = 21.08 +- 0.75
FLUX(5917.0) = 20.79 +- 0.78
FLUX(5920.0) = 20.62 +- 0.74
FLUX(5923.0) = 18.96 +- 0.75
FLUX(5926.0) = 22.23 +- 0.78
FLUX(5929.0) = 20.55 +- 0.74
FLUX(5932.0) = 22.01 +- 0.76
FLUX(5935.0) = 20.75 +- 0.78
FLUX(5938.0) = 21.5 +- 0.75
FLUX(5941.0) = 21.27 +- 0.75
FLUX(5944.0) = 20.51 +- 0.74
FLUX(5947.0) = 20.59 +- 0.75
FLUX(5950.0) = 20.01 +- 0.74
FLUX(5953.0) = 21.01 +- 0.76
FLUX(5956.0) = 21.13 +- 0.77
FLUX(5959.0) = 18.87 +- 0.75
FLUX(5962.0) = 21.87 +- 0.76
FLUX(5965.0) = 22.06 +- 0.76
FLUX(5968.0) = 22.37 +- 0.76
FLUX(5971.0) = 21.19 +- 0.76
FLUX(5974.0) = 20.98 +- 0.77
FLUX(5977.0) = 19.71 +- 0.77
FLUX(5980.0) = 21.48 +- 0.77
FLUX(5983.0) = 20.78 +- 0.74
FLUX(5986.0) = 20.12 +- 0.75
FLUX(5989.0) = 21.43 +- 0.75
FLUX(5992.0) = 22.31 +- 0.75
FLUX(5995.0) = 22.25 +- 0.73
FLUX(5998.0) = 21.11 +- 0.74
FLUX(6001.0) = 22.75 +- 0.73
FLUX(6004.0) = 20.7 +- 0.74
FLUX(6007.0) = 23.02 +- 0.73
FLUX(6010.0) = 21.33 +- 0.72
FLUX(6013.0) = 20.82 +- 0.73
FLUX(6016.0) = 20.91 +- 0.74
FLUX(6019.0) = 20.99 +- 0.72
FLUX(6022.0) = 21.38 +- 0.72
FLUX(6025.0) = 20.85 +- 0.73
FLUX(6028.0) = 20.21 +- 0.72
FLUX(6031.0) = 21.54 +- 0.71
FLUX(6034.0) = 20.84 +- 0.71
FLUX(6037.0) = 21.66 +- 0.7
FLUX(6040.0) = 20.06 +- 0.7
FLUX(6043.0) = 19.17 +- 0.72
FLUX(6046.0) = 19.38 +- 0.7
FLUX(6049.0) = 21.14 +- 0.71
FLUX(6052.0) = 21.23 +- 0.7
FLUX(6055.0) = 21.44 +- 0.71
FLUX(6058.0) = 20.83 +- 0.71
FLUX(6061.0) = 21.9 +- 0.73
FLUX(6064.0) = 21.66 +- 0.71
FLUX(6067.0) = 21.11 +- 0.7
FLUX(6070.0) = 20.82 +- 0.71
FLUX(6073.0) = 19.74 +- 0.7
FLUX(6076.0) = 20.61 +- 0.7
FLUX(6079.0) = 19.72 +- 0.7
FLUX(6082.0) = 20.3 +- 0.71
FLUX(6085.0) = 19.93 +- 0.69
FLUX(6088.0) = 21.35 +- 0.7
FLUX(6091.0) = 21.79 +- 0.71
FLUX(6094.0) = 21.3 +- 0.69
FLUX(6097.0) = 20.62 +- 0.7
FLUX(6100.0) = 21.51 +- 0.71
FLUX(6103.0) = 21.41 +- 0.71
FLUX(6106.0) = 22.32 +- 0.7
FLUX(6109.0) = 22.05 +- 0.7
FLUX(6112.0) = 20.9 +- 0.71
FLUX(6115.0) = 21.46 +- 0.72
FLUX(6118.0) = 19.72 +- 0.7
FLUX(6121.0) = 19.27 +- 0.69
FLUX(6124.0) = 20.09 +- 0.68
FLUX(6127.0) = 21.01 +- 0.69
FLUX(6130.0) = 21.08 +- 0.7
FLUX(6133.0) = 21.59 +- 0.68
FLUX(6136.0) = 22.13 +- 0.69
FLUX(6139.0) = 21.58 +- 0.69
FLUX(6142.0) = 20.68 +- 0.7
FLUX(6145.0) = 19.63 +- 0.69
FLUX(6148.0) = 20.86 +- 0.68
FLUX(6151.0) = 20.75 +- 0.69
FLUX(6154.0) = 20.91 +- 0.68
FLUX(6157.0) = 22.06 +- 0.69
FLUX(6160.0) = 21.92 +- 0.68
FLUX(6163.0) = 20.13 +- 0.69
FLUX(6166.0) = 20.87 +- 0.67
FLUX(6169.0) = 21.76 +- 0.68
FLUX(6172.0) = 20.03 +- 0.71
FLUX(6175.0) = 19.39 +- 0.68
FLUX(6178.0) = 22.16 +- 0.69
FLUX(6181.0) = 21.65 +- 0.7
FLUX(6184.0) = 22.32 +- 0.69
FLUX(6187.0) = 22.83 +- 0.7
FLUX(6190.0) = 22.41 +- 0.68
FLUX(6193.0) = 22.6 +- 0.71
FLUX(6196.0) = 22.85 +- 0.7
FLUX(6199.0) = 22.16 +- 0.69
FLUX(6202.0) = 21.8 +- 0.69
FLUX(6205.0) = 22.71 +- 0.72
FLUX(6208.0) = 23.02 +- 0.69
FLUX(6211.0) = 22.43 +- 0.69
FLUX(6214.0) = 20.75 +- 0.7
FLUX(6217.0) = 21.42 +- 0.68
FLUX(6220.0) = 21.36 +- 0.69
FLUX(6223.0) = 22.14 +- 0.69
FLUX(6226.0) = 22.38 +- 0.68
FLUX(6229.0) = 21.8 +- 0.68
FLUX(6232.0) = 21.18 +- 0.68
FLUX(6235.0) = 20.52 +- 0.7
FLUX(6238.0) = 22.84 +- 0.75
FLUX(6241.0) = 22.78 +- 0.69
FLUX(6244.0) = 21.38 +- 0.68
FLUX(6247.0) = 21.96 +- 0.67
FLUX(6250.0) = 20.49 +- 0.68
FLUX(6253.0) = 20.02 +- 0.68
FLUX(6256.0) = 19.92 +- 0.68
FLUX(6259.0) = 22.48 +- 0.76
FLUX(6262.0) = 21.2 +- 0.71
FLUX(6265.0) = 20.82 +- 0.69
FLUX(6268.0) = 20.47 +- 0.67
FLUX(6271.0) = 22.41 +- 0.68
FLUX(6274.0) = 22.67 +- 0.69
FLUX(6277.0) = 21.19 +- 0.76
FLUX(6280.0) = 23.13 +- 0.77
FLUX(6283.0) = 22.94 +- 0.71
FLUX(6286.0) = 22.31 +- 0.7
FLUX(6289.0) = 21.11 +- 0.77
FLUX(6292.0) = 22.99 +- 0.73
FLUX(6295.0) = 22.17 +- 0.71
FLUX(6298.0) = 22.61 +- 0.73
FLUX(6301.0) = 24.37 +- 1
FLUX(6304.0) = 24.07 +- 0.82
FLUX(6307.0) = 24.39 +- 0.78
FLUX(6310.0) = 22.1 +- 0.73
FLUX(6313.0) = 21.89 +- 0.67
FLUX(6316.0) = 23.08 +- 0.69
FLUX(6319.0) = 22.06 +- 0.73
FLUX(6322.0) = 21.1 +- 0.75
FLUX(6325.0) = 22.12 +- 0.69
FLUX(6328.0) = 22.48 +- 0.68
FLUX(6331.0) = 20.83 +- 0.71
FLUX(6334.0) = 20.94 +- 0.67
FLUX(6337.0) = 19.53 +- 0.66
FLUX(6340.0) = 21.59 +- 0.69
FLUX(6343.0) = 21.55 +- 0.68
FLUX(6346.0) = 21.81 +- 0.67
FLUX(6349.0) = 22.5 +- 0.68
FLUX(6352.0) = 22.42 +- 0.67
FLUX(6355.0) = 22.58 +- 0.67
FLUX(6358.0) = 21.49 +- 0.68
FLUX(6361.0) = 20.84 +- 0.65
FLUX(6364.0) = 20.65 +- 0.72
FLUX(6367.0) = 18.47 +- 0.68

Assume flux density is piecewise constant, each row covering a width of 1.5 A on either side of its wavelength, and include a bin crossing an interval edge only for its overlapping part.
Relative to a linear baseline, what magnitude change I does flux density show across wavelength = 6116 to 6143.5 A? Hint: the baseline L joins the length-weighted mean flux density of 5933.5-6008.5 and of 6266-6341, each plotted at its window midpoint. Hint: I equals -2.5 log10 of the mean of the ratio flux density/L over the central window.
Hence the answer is 0.04 mag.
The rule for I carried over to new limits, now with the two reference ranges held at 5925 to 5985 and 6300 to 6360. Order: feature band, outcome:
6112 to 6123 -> 0.06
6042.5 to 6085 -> 0.04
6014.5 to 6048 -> 0.03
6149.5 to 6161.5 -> 0.01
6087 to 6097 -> 0.00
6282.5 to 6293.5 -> -0.01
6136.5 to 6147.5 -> 0.04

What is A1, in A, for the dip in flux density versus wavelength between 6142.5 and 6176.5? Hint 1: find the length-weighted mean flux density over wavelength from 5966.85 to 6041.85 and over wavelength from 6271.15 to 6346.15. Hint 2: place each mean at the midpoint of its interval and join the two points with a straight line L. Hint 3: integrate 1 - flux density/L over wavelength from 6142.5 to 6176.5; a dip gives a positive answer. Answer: 1.5 A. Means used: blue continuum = 21.2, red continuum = 22.2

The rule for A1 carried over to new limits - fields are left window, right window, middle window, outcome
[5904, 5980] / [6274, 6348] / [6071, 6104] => 1.16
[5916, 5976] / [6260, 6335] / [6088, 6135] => 1.00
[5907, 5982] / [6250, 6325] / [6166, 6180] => 0.57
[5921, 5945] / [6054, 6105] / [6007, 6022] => -0.21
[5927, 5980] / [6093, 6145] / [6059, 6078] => 0.09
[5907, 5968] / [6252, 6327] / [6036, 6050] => 0.76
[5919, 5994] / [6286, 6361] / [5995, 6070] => 0.42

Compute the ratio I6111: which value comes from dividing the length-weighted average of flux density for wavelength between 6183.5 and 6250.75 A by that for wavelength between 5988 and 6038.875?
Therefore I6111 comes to 1.03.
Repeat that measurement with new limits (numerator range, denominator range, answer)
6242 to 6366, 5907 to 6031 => 1.03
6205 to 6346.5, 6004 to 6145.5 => 1.05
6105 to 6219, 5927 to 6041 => 1.01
